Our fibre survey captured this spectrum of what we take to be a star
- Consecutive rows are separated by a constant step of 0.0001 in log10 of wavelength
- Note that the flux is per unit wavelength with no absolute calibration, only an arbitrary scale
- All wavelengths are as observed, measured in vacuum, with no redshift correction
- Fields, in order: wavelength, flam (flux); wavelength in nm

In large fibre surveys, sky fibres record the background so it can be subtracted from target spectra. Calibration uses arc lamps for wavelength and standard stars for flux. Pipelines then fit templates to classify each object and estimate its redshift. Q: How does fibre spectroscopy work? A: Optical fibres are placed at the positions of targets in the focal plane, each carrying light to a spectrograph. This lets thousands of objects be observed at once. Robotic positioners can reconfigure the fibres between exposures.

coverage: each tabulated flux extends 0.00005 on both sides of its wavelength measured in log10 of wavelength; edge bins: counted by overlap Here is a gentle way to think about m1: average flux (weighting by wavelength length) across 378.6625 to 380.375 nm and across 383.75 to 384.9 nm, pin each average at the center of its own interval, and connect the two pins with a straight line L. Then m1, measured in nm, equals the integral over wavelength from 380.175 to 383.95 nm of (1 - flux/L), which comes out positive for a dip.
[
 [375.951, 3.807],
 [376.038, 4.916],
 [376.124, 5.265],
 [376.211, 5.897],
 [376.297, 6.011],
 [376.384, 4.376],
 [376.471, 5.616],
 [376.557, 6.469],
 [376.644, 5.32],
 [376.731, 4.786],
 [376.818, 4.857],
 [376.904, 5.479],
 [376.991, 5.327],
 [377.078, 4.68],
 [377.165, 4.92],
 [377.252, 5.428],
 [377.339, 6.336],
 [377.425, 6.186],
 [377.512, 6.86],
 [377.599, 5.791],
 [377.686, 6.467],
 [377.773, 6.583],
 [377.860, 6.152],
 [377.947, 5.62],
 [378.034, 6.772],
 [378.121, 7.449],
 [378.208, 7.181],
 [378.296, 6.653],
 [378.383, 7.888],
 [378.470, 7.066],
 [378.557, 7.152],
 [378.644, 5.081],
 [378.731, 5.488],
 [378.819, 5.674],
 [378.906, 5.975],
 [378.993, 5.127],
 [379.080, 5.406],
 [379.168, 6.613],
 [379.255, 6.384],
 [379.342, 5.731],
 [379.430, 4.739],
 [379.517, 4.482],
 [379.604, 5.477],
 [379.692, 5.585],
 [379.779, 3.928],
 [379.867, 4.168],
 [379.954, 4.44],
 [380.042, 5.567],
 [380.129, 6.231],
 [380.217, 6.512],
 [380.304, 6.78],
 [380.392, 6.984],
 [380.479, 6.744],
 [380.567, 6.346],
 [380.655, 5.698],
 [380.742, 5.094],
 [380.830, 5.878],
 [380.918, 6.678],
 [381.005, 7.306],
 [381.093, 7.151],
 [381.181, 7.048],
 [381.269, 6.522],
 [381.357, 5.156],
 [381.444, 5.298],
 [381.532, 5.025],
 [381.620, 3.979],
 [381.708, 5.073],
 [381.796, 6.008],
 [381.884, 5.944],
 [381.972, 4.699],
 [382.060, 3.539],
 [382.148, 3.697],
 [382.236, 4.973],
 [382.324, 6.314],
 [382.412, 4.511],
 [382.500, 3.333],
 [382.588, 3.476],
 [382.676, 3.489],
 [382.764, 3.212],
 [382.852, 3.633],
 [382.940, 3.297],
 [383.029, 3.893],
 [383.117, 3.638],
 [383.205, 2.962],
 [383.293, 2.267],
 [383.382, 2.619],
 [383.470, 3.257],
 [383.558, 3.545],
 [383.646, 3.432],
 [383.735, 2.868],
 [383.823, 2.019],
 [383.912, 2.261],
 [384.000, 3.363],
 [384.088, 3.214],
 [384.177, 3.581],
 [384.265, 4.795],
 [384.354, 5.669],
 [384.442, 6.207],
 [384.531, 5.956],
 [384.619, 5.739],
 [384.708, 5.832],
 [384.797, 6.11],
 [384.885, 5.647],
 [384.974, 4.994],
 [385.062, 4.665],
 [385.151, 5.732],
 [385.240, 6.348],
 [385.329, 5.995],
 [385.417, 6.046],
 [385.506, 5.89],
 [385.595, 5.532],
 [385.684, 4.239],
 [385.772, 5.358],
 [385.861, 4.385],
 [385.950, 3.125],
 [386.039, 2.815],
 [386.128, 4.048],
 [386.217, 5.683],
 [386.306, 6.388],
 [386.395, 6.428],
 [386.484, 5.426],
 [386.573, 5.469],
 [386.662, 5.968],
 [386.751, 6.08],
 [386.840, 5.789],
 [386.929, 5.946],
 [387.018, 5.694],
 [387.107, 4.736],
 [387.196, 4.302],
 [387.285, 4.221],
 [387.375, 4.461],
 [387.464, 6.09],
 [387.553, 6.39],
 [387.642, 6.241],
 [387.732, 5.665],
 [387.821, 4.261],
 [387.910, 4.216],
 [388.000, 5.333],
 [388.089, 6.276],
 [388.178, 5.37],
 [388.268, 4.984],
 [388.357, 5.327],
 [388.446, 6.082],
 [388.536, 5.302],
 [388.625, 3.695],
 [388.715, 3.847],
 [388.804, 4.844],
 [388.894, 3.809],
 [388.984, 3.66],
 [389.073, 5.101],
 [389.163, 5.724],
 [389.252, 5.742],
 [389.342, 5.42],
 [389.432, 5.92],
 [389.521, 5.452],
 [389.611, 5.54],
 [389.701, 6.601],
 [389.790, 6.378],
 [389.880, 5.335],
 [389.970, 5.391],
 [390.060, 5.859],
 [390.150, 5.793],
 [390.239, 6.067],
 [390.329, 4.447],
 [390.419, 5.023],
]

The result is 0.27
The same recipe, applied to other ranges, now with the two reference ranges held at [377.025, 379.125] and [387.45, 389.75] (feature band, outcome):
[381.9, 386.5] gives 0.971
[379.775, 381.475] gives -0.027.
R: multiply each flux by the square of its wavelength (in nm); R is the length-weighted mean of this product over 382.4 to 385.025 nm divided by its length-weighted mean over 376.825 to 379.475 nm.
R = 0.67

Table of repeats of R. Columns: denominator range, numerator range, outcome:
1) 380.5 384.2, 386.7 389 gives 1.19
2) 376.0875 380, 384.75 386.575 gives 0.95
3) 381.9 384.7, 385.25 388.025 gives 1.37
